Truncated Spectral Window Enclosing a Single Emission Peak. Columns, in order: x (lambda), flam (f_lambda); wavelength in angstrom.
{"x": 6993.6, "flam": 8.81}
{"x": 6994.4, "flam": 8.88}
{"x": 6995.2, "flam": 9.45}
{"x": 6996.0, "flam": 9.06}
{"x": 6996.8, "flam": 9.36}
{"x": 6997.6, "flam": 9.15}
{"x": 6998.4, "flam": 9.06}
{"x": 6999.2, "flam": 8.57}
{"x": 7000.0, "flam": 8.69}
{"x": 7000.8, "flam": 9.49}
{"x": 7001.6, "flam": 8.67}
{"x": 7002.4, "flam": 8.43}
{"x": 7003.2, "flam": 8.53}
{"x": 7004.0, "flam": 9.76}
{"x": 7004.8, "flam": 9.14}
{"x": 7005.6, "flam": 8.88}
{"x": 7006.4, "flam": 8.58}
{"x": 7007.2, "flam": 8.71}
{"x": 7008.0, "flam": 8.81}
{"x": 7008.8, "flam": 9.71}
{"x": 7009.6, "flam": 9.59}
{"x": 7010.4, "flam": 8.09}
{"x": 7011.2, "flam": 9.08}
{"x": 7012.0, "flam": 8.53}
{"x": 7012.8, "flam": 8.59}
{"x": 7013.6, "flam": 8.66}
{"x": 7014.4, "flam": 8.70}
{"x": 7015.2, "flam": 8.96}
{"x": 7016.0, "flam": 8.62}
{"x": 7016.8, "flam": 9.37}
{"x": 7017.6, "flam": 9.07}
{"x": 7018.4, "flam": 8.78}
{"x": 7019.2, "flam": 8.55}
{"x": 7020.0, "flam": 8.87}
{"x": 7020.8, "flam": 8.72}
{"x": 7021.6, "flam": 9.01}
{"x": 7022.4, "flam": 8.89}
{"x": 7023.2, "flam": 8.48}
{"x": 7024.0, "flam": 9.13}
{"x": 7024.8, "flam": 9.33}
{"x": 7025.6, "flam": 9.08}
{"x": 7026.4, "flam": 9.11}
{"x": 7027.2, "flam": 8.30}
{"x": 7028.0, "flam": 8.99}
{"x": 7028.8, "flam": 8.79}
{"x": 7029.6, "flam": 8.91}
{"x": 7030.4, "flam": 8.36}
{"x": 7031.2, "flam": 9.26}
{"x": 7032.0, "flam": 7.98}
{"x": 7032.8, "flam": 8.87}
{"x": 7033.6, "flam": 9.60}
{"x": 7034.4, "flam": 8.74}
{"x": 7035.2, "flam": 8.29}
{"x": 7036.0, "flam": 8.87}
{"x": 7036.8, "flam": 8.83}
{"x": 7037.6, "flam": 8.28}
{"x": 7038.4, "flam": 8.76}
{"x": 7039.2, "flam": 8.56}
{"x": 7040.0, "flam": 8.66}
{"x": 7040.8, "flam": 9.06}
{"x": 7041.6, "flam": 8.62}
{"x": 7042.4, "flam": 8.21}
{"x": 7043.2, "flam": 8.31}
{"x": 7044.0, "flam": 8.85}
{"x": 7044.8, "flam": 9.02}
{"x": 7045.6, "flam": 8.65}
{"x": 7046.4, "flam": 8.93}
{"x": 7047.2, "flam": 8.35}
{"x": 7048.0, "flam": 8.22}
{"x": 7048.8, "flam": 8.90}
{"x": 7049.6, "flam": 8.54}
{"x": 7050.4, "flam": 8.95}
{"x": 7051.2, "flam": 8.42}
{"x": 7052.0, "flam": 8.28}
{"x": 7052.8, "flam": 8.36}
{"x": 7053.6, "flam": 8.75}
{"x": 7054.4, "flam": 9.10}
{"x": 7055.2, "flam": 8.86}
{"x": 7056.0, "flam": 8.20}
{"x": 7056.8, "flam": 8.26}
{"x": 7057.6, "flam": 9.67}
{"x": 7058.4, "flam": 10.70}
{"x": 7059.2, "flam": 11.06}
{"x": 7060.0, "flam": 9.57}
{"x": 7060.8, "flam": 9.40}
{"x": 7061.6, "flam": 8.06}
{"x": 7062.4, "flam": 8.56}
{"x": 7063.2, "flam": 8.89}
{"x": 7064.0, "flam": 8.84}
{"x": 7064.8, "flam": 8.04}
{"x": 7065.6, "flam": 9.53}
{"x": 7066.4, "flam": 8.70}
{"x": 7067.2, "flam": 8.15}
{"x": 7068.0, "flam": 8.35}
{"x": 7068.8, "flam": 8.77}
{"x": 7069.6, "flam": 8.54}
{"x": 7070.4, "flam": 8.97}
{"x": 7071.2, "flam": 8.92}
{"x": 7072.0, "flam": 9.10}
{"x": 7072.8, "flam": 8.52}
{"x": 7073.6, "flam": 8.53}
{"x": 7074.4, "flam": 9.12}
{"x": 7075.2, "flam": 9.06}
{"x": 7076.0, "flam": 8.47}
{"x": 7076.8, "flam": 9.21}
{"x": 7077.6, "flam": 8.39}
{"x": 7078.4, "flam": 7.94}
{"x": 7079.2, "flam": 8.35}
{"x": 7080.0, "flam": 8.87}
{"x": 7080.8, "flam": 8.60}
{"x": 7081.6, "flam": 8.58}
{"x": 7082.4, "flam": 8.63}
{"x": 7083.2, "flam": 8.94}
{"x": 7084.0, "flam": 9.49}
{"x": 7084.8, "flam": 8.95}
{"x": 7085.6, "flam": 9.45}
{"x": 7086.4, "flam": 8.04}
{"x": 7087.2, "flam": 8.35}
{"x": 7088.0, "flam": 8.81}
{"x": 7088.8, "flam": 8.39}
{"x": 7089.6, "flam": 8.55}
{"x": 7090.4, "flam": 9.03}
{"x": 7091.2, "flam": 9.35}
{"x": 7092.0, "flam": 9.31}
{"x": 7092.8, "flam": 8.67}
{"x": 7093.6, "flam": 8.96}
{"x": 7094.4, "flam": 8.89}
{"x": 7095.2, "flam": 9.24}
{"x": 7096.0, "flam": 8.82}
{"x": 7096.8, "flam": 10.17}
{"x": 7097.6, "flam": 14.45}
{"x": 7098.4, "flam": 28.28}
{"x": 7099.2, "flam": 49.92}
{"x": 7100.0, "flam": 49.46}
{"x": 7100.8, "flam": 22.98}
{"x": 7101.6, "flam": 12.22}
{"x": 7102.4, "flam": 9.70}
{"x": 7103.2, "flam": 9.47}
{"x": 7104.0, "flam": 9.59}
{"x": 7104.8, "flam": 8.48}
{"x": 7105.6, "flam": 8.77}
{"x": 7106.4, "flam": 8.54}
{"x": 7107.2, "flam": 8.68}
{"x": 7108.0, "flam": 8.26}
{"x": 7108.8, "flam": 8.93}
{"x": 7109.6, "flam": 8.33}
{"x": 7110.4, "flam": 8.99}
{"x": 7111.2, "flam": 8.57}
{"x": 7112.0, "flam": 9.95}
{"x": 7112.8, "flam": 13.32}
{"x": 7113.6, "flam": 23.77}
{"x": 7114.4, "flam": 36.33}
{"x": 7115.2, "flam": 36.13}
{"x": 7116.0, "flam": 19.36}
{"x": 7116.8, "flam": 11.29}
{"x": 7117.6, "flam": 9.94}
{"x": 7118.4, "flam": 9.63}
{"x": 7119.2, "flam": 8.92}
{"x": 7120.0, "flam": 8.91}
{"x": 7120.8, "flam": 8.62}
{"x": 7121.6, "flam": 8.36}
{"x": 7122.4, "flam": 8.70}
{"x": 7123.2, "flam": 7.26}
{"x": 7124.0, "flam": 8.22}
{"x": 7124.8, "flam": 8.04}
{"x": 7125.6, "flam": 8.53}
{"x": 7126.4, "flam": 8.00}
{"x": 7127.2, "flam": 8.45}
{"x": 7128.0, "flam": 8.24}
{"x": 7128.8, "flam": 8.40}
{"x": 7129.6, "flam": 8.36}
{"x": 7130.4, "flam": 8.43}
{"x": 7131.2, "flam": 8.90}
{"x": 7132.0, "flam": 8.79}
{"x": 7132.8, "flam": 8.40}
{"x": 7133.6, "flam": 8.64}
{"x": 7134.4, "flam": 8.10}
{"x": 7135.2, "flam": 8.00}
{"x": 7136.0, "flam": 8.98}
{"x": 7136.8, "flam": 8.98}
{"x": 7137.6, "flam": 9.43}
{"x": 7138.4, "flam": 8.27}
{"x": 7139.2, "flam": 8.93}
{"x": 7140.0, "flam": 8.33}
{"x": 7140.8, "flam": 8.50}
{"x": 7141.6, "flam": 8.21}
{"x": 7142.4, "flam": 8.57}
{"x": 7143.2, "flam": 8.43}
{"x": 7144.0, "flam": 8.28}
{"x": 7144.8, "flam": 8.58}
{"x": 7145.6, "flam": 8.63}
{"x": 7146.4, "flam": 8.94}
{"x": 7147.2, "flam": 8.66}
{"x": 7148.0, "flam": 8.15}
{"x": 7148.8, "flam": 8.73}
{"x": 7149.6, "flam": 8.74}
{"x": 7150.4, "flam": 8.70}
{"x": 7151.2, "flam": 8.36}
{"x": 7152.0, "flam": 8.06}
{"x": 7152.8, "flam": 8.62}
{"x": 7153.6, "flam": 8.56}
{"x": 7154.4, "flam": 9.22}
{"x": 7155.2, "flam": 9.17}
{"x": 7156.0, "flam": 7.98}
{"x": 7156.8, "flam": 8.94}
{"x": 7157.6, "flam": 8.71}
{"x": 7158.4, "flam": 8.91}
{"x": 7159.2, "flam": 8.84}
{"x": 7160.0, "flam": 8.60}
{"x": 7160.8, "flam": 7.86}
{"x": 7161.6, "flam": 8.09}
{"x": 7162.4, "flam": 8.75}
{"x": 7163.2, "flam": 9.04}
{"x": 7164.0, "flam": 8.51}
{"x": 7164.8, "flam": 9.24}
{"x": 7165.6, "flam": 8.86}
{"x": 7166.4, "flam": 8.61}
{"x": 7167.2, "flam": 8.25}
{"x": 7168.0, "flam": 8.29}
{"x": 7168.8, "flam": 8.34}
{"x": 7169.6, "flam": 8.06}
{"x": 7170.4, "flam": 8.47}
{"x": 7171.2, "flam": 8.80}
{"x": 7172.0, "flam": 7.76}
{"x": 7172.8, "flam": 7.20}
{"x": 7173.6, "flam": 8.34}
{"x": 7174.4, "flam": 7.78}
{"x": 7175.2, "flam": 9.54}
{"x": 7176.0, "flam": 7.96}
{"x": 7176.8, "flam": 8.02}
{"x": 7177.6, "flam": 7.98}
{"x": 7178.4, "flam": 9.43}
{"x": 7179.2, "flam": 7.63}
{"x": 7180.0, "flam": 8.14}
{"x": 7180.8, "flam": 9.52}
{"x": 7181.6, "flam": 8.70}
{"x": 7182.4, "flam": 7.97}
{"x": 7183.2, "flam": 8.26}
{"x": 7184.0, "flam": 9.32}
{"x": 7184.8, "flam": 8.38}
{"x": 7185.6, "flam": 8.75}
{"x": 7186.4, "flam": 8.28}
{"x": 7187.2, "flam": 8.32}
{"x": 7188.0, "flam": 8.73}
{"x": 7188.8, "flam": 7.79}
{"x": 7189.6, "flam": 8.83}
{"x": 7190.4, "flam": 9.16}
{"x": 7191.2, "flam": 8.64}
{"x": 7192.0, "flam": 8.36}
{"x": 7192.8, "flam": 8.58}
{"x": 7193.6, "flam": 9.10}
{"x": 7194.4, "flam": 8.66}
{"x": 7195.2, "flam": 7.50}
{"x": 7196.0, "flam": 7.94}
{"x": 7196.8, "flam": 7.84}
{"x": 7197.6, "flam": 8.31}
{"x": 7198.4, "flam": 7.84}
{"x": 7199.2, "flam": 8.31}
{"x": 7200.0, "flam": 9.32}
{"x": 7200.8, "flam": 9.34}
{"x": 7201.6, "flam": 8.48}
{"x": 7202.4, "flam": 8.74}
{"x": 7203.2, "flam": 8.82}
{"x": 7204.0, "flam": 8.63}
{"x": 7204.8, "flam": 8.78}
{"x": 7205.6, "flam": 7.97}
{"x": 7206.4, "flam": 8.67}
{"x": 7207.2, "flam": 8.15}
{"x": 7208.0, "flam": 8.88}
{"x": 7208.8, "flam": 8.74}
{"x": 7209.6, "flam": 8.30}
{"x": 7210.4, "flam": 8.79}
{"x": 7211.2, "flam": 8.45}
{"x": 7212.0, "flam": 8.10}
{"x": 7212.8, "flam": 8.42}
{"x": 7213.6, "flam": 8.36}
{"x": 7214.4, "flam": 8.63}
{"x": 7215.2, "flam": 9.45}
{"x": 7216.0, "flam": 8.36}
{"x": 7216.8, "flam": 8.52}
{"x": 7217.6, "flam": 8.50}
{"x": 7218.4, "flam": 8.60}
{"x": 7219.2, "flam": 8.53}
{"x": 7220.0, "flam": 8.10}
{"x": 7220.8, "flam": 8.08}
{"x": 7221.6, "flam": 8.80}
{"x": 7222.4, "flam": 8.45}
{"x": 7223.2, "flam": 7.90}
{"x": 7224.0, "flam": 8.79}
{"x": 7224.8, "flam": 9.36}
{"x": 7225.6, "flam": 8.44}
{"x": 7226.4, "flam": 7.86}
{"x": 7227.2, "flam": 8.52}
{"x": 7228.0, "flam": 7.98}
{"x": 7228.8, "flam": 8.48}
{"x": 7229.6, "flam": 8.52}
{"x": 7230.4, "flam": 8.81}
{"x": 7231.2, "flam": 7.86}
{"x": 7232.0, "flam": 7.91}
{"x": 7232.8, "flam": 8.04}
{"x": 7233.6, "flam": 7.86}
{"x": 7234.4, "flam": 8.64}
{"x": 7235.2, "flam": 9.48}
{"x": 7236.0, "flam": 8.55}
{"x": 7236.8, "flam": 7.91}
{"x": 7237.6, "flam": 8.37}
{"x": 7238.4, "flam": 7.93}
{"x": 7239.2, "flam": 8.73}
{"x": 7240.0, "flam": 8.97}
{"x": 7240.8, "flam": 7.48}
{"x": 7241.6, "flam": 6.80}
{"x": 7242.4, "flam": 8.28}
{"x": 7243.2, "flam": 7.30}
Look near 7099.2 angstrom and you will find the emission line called [S II]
